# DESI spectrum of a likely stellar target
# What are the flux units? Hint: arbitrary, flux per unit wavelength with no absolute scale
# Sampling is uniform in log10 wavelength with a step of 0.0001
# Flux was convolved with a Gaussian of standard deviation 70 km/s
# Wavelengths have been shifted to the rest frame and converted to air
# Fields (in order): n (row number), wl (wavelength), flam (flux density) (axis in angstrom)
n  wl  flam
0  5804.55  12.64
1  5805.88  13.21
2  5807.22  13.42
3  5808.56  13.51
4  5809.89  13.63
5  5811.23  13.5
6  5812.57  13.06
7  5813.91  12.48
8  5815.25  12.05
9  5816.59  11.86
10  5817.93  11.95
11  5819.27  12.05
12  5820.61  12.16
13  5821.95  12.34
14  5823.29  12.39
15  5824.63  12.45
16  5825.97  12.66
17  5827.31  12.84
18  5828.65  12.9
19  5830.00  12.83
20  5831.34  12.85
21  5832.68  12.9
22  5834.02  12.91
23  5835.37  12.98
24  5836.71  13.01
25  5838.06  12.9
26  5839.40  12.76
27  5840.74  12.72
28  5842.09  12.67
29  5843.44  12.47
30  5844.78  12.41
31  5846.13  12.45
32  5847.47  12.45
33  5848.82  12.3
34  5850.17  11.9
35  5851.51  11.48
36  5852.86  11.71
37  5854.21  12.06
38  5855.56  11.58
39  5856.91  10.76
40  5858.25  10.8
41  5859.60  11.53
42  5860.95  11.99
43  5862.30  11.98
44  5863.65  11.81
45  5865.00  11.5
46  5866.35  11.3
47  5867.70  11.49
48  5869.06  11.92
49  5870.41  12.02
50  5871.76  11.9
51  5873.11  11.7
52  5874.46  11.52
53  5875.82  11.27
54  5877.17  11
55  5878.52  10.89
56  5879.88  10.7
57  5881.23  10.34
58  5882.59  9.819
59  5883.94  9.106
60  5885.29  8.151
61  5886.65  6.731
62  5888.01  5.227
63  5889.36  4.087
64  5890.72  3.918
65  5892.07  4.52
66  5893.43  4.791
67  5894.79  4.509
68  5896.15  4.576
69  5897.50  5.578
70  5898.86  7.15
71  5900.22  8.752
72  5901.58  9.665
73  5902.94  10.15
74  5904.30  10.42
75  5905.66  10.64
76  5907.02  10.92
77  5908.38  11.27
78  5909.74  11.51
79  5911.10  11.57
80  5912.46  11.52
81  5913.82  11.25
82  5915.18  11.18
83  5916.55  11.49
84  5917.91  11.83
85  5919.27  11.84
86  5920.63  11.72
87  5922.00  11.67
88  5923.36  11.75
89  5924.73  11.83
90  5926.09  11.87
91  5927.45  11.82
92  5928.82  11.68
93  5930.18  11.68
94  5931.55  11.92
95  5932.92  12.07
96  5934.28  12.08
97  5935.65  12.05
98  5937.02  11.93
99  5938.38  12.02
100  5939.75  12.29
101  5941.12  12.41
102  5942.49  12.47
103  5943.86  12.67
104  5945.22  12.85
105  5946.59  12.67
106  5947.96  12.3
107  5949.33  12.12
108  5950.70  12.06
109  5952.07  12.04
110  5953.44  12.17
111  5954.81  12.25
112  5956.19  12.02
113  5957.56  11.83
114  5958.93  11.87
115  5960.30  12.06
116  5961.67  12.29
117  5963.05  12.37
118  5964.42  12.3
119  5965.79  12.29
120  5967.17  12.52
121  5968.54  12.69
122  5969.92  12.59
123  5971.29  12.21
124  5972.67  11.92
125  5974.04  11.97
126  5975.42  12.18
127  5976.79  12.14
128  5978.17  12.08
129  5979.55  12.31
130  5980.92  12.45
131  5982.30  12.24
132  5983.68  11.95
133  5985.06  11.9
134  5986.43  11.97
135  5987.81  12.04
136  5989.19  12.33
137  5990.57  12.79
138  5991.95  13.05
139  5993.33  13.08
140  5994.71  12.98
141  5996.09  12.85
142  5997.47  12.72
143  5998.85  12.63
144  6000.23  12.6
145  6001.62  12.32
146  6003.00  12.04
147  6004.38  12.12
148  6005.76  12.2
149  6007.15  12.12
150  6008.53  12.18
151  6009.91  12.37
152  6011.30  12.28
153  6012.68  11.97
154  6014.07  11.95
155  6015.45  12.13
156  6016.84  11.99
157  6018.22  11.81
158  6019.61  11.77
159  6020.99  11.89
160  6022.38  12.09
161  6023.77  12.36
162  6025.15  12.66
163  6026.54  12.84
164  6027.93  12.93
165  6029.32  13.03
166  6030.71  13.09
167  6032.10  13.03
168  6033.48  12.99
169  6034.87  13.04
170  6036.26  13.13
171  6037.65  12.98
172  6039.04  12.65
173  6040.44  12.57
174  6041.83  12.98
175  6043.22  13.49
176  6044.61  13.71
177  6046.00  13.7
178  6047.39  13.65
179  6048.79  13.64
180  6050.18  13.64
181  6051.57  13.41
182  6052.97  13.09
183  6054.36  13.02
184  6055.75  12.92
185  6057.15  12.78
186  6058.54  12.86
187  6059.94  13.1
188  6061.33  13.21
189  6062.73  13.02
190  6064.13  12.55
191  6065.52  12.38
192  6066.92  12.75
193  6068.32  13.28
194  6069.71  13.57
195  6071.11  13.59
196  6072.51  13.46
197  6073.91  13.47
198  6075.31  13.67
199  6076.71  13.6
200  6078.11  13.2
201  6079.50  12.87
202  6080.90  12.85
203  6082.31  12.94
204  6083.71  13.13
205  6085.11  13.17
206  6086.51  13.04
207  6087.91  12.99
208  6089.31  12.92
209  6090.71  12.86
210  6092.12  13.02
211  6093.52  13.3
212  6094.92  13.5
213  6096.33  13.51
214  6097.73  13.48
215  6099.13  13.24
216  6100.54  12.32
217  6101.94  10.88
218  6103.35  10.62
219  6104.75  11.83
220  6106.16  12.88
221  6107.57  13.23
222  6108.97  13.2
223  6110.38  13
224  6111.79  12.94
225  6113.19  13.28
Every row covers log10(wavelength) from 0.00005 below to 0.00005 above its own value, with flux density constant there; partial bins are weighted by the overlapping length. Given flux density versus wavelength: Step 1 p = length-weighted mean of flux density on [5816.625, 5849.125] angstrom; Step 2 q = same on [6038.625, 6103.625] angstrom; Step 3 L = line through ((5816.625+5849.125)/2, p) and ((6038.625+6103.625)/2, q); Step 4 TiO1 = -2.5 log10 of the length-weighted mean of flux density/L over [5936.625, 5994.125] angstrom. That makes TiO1 0.05 mag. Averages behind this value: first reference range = 12.6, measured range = 12.3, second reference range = 13.1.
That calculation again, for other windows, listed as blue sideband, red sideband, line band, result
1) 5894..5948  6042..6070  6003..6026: 0.03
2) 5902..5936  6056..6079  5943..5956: -0.05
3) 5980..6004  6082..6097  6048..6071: -0.01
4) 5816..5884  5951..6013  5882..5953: 0.18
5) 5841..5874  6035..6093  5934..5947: 0.00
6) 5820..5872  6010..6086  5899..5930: 0.12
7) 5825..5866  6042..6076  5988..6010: 0.04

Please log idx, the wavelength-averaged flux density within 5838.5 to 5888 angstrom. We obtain 11.3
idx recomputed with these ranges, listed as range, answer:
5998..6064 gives 12.7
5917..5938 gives 11.9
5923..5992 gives 12.2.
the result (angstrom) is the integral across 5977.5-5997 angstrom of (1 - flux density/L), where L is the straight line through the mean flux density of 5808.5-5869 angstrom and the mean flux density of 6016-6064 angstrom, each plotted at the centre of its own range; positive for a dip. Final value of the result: 0.48 angstrom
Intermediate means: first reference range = 12.3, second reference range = 12.9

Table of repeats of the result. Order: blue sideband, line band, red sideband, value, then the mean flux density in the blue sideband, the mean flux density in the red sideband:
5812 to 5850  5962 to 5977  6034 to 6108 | 0.6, 12.6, 13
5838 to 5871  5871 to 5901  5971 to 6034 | 10.0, 11.9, 12.4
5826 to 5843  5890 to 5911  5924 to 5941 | 7.3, 12.8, 12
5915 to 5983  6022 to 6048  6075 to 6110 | -0.9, 12.1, 12.9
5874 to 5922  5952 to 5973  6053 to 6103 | -3.3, 9.16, 13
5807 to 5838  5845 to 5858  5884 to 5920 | -0.7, 12.7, 8.61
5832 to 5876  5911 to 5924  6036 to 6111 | 0.8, 12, 13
